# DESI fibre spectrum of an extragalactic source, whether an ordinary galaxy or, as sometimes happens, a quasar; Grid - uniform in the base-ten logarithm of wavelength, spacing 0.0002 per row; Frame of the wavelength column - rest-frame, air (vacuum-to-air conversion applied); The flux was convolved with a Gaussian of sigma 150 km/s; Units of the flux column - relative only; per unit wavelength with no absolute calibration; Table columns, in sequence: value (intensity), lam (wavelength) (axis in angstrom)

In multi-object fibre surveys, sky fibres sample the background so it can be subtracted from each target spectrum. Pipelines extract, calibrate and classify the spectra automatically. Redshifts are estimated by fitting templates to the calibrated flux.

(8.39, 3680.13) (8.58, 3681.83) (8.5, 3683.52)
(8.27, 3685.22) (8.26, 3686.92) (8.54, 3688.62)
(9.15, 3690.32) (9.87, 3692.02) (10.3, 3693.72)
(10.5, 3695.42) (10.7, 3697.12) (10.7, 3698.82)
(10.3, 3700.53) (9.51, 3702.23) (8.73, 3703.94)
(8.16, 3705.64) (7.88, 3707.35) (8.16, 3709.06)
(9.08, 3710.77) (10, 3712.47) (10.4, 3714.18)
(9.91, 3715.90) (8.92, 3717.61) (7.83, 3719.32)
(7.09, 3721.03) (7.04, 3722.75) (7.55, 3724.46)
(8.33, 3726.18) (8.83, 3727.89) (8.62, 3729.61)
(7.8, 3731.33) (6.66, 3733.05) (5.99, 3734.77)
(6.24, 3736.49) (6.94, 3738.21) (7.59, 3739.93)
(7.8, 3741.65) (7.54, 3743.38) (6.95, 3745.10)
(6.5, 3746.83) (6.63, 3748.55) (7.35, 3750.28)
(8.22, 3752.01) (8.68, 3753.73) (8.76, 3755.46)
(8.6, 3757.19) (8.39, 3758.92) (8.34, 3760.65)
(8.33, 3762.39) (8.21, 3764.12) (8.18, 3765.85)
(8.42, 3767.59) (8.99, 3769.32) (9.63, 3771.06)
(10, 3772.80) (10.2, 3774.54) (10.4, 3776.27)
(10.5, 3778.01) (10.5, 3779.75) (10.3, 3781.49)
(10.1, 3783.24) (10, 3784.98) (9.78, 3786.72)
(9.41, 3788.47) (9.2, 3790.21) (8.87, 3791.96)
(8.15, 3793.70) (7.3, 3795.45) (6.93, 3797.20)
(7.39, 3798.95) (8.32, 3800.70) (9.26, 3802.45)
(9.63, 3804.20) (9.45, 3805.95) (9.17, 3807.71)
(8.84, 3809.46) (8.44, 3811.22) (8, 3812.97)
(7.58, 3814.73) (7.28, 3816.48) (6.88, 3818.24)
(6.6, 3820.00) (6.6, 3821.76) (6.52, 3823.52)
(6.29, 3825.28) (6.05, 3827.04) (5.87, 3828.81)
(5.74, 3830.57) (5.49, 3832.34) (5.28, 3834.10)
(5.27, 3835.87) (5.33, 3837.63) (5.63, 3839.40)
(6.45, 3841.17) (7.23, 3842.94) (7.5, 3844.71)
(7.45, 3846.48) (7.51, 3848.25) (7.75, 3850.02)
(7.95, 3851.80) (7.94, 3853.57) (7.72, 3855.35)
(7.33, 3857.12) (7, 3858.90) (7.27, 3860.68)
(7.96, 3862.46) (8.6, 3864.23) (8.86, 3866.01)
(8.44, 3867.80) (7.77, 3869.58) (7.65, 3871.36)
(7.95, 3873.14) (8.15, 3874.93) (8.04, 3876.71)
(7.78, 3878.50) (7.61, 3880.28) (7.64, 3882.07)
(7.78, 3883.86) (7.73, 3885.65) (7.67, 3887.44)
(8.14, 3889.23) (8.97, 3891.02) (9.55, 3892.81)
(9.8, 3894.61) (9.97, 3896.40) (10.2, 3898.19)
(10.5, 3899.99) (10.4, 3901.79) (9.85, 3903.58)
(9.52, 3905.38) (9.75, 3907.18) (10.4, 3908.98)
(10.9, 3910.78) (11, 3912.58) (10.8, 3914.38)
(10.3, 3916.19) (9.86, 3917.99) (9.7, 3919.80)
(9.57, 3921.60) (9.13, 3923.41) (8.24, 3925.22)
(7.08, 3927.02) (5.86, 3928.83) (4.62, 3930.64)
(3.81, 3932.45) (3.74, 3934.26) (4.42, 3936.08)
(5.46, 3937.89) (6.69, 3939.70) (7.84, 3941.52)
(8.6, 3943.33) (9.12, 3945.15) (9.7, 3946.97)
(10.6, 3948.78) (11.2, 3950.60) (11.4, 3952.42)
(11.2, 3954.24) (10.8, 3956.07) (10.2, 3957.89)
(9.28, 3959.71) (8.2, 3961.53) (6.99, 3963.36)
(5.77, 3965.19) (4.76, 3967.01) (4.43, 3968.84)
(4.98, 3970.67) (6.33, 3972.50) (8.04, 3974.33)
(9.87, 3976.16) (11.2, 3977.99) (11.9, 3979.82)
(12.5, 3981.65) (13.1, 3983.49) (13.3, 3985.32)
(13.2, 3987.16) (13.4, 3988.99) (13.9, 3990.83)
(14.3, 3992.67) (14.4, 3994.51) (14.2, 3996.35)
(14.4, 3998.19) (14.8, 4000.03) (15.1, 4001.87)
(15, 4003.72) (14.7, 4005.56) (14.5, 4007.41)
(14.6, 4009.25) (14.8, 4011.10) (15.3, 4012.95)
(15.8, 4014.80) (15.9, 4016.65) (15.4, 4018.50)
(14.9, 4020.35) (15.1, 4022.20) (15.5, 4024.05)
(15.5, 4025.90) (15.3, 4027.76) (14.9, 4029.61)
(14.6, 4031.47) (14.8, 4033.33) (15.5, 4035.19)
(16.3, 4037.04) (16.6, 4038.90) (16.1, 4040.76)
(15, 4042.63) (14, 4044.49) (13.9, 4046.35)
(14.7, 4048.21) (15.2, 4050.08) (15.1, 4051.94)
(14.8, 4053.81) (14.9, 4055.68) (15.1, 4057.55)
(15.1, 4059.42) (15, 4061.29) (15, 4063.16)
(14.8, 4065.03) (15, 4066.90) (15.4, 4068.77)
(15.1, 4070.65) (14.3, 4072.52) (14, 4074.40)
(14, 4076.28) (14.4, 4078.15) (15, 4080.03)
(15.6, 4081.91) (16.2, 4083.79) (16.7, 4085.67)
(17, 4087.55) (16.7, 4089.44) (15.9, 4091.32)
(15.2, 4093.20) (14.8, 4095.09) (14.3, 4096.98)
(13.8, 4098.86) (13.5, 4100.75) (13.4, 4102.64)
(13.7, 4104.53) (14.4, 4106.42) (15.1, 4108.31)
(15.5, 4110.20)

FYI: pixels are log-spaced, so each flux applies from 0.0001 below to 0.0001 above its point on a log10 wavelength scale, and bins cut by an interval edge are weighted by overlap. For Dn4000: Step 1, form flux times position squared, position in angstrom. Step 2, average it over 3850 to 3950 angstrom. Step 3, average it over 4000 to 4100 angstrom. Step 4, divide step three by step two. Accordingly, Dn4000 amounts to 1.95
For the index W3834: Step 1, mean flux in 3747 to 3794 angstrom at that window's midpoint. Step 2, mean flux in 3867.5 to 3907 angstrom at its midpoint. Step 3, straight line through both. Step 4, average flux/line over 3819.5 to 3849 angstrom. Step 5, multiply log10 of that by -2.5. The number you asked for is 0.37 mag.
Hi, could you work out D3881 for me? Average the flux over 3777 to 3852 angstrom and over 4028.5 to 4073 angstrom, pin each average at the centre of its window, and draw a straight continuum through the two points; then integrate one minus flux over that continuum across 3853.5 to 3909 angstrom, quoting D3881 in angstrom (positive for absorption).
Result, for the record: 7.3 angstrom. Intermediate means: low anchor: 7.76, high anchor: 15.1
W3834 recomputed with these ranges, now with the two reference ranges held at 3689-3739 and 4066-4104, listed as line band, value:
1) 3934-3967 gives 0.451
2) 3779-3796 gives 0.058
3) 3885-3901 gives 0.263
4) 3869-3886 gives 0.415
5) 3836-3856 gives 0.475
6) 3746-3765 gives 0.171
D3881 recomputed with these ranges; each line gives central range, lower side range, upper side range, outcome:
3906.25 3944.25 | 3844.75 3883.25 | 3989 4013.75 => 9.6 angstrom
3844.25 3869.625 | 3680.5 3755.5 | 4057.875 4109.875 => 7.2 angstrom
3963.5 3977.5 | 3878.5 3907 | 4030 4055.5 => 6.5 angstrom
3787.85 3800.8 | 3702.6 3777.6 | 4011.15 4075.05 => 1.8 angstrom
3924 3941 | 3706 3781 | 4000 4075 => 9.4 angstrom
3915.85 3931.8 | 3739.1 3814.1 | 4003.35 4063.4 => 5.5 angstrom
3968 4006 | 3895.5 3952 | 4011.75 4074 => 0.6 angstrom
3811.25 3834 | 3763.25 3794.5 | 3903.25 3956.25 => 6.5 angstrom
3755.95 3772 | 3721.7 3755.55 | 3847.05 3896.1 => -2.1 angstrom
